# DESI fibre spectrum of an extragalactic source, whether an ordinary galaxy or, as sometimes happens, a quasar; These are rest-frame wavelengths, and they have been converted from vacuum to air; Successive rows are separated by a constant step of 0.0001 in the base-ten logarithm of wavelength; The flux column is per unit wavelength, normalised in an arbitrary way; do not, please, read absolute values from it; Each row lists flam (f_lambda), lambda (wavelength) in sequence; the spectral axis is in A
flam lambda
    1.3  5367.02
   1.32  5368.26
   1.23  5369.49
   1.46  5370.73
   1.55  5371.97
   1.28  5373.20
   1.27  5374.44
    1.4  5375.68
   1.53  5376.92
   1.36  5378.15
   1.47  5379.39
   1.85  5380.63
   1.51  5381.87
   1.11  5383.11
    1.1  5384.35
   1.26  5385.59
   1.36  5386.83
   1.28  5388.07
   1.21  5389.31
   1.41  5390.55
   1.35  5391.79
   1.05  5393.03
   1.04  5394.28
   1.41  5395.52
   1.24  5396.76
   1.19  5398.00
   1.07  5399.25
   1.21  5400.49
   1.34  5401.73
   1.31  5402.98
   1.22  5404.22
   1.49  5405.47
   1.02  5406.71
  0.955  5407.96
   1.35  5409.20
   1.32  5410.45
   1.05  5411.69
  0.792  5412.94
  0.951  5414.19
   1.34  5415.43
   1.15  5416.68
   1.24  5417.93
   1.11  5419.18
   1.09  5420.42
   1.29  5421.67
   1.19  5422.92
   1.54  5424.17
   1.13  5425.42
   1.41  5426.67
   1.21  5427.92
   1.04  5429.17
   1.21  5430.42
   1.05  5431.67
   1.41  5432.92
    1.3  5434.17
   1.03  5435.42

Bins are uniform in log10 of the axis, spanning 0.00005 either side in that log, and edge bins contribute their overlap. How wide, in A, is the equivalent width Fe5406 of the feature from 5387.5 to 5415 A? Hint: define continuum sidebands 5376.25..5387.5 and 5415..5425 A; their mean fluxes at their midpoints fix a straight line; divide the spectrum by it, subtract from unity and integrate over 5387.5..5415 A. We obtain 2.5 A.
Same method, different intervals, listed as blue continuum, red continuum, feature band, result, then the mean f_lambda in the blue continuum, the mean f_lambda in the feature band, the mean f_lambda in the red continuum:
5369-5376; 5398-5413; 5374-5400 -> -0.3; 1.37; 1.31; 1.19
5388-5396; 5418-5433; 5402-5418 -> 0.8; 1.24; 1.17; 1.22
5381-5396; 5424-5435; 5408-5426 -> 1.1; 1.27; 1.17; 1.24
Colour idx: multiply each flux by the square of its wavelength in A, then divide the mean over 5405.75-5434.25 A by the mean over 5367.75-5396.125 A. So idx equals 0.90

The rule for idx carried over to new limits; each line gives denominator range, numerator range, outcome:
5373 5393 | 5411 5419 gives 0.82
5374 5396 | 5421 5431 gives 0.95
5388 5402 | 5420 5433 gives 1.01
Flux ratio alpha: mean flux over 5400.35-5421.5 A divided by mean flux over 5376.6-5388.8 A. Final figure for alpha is 0.9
